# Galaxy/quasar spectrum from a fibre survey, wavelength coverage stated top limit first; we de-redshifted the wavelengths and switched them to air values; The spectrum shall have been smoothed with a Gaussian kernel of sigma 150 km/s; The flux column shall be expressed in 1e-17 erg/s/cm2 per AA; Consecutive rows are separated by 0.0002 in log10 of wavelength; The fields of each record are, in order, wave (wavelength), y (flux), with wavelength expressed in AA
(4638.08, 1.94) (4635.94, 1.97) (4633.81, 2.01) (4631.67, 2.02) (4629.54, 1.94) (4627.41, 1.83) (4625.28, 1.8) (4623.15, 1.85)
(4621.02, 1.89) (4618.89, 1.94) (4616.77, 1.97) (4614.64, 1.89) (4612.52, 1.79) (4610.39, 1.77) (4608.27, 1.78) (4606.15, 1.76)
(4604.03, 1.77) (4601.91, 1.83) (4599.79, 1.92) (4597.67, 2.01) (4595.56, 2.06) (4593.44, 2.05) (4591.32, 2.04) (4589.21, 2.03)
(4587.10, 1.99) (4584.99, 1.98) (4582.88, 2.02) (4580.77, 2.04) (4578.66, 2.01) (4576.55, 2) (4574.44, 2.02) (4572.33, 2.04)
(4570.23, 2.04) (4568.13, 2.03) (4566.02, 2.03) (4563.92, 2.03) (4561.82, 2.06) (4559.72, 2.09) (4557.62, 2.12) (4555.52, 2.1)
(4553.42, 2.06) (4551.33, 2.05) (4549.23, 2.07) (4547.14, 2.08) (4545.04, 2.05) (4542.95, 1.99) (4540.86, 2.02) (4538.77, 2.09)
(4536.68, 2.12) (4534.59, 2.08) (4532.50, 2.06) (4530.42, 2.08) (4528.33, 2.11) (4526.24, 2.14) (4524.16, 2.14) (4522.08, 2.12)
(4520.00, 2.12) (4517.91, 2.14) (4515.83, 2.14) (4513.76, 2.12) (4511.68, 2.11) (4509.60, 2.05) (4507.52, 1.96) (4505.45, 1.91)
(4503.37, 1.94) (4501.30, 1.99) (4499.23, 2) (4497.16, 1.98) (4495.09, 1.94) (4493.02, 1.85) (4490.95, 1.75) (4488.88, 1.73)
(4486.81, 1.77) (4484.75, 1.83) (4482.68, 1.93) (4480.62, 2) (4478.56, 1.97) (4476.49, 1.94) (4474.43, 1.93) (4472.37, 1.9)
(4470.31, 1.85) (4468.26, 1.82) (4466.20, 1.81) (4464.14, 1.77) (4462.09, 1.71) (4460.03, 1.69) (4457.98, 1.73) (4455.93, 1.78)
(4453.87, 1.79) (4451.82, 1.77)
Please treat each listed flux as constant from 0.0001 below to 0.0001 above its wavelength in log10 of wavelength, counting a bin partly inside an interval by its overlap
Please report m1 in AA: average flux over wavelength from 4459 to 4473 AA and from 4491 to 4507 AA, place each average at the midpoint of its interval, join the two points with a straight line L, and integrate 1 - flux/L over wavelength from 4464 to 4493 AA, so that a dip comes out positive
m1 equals -0.3 AA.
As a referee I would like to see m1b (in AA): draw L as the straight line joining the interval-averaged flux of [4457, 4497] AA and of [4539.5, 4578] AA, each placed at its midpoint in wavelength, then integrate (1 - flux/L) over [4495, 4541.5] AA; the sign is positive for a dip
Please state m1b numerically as -2.77 AA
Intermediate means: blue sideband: 1.84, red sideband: 2.05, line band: 2.06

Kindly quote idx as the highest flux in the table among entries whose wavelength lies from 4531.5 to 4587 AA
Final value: 2.12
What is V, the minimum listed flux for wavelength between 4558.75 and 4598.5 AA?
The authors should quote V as 1.98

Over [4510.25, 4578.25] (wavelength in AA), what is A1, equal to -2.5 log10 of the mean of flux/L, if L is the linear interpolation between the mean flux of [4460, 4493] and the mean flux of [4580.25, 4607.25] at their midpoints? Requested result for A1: -0.09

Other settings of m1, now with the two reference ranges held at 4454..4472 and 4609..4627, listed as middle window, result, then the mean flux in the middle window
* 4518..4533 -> -2.5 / 2.11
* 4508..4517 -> -1.5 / 2.1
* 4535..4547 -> -1.6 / 2.06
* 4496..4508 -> -1.1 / 1.96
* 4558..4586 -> -3.0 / 2.03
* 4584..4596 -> -1.2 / 2.02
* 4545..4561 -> -2.2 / 2.08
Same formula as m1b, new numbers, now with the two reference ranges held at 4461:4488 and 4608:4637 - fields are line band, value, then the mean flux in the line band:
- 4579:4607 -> -1.15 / 1.96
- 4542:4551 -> -0.82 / 2.05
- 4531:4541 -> -1.09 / 2.08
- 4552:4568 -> -1.59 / 2.07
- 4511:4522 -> -1.50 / 2.13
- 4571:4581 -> -0.73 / 2.02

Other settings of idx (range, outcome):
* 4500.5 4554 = 2.14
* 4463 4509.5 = 2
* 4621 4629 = 1.89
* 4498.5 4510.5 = 2.05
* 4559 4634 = 2.09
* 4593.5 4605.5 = 2.06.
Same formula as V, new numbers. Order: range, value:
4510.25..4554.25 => 1.99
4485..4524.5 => 1.73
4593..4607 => 1.76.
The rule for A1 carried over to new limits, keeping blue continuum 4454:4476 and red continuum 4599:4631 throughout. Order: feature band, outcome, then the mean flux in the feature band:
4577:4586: -0.10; 2.01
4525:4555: -0.14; 2.07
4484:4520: -0.08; 1.96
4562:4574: -0.11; 2.04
